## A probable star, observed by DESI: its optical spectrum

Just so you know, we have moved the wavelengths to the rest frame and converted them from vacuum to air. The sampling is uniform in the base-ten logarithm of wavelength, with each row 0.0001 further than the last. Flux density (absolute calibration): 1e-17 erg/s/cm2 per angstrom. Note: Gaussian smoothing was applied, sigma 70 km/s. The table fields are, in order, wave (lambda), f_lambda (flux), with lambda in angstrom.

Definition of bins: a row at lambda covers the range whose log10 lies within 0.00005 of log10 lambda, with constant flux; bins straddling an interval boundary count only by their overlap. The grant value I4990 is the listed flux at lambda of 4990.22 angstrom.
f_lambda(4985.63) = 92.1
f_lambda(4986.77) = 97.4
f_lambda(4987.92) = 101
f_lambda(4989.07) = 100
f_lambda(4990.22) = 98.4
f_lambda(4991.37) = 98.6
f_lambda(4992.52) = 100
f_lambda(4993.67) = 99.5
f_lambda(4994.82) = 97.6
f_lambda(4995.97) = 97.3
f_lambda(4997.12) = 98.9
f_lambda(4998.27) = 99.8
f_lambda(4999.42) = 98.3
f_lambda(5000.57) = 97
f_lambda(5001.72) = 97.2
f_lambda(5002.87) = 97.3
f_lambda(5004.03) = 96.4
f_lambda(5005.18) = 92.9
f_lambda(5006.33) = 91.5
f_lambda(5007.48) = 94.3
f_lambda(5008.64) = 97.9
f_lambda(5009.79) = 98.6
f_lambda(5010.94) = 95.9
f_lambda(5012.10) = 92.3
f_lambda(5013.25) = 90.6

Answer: 98.4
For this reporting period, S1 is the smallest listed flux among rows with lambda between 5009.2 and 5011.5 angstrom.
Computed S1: 95.9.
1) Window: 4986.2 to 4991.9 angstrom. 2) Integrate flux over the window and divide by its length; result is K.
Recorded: 99.1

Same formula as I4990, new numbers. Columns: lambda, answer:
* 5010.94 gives 95.9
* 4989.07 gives 100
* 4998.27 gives 99.8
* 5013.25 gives 90.6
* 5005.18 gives 92.9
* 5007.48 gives 94.3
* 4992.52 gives 100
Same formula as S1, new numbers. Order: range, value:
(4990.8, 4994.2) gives 98.6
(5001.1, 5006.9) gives 91.5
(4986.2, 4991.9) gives 97.4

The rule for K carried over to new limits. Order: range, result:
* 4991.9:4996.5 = 98.6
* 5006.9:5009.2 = 95.9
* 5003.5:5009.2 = 94.6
